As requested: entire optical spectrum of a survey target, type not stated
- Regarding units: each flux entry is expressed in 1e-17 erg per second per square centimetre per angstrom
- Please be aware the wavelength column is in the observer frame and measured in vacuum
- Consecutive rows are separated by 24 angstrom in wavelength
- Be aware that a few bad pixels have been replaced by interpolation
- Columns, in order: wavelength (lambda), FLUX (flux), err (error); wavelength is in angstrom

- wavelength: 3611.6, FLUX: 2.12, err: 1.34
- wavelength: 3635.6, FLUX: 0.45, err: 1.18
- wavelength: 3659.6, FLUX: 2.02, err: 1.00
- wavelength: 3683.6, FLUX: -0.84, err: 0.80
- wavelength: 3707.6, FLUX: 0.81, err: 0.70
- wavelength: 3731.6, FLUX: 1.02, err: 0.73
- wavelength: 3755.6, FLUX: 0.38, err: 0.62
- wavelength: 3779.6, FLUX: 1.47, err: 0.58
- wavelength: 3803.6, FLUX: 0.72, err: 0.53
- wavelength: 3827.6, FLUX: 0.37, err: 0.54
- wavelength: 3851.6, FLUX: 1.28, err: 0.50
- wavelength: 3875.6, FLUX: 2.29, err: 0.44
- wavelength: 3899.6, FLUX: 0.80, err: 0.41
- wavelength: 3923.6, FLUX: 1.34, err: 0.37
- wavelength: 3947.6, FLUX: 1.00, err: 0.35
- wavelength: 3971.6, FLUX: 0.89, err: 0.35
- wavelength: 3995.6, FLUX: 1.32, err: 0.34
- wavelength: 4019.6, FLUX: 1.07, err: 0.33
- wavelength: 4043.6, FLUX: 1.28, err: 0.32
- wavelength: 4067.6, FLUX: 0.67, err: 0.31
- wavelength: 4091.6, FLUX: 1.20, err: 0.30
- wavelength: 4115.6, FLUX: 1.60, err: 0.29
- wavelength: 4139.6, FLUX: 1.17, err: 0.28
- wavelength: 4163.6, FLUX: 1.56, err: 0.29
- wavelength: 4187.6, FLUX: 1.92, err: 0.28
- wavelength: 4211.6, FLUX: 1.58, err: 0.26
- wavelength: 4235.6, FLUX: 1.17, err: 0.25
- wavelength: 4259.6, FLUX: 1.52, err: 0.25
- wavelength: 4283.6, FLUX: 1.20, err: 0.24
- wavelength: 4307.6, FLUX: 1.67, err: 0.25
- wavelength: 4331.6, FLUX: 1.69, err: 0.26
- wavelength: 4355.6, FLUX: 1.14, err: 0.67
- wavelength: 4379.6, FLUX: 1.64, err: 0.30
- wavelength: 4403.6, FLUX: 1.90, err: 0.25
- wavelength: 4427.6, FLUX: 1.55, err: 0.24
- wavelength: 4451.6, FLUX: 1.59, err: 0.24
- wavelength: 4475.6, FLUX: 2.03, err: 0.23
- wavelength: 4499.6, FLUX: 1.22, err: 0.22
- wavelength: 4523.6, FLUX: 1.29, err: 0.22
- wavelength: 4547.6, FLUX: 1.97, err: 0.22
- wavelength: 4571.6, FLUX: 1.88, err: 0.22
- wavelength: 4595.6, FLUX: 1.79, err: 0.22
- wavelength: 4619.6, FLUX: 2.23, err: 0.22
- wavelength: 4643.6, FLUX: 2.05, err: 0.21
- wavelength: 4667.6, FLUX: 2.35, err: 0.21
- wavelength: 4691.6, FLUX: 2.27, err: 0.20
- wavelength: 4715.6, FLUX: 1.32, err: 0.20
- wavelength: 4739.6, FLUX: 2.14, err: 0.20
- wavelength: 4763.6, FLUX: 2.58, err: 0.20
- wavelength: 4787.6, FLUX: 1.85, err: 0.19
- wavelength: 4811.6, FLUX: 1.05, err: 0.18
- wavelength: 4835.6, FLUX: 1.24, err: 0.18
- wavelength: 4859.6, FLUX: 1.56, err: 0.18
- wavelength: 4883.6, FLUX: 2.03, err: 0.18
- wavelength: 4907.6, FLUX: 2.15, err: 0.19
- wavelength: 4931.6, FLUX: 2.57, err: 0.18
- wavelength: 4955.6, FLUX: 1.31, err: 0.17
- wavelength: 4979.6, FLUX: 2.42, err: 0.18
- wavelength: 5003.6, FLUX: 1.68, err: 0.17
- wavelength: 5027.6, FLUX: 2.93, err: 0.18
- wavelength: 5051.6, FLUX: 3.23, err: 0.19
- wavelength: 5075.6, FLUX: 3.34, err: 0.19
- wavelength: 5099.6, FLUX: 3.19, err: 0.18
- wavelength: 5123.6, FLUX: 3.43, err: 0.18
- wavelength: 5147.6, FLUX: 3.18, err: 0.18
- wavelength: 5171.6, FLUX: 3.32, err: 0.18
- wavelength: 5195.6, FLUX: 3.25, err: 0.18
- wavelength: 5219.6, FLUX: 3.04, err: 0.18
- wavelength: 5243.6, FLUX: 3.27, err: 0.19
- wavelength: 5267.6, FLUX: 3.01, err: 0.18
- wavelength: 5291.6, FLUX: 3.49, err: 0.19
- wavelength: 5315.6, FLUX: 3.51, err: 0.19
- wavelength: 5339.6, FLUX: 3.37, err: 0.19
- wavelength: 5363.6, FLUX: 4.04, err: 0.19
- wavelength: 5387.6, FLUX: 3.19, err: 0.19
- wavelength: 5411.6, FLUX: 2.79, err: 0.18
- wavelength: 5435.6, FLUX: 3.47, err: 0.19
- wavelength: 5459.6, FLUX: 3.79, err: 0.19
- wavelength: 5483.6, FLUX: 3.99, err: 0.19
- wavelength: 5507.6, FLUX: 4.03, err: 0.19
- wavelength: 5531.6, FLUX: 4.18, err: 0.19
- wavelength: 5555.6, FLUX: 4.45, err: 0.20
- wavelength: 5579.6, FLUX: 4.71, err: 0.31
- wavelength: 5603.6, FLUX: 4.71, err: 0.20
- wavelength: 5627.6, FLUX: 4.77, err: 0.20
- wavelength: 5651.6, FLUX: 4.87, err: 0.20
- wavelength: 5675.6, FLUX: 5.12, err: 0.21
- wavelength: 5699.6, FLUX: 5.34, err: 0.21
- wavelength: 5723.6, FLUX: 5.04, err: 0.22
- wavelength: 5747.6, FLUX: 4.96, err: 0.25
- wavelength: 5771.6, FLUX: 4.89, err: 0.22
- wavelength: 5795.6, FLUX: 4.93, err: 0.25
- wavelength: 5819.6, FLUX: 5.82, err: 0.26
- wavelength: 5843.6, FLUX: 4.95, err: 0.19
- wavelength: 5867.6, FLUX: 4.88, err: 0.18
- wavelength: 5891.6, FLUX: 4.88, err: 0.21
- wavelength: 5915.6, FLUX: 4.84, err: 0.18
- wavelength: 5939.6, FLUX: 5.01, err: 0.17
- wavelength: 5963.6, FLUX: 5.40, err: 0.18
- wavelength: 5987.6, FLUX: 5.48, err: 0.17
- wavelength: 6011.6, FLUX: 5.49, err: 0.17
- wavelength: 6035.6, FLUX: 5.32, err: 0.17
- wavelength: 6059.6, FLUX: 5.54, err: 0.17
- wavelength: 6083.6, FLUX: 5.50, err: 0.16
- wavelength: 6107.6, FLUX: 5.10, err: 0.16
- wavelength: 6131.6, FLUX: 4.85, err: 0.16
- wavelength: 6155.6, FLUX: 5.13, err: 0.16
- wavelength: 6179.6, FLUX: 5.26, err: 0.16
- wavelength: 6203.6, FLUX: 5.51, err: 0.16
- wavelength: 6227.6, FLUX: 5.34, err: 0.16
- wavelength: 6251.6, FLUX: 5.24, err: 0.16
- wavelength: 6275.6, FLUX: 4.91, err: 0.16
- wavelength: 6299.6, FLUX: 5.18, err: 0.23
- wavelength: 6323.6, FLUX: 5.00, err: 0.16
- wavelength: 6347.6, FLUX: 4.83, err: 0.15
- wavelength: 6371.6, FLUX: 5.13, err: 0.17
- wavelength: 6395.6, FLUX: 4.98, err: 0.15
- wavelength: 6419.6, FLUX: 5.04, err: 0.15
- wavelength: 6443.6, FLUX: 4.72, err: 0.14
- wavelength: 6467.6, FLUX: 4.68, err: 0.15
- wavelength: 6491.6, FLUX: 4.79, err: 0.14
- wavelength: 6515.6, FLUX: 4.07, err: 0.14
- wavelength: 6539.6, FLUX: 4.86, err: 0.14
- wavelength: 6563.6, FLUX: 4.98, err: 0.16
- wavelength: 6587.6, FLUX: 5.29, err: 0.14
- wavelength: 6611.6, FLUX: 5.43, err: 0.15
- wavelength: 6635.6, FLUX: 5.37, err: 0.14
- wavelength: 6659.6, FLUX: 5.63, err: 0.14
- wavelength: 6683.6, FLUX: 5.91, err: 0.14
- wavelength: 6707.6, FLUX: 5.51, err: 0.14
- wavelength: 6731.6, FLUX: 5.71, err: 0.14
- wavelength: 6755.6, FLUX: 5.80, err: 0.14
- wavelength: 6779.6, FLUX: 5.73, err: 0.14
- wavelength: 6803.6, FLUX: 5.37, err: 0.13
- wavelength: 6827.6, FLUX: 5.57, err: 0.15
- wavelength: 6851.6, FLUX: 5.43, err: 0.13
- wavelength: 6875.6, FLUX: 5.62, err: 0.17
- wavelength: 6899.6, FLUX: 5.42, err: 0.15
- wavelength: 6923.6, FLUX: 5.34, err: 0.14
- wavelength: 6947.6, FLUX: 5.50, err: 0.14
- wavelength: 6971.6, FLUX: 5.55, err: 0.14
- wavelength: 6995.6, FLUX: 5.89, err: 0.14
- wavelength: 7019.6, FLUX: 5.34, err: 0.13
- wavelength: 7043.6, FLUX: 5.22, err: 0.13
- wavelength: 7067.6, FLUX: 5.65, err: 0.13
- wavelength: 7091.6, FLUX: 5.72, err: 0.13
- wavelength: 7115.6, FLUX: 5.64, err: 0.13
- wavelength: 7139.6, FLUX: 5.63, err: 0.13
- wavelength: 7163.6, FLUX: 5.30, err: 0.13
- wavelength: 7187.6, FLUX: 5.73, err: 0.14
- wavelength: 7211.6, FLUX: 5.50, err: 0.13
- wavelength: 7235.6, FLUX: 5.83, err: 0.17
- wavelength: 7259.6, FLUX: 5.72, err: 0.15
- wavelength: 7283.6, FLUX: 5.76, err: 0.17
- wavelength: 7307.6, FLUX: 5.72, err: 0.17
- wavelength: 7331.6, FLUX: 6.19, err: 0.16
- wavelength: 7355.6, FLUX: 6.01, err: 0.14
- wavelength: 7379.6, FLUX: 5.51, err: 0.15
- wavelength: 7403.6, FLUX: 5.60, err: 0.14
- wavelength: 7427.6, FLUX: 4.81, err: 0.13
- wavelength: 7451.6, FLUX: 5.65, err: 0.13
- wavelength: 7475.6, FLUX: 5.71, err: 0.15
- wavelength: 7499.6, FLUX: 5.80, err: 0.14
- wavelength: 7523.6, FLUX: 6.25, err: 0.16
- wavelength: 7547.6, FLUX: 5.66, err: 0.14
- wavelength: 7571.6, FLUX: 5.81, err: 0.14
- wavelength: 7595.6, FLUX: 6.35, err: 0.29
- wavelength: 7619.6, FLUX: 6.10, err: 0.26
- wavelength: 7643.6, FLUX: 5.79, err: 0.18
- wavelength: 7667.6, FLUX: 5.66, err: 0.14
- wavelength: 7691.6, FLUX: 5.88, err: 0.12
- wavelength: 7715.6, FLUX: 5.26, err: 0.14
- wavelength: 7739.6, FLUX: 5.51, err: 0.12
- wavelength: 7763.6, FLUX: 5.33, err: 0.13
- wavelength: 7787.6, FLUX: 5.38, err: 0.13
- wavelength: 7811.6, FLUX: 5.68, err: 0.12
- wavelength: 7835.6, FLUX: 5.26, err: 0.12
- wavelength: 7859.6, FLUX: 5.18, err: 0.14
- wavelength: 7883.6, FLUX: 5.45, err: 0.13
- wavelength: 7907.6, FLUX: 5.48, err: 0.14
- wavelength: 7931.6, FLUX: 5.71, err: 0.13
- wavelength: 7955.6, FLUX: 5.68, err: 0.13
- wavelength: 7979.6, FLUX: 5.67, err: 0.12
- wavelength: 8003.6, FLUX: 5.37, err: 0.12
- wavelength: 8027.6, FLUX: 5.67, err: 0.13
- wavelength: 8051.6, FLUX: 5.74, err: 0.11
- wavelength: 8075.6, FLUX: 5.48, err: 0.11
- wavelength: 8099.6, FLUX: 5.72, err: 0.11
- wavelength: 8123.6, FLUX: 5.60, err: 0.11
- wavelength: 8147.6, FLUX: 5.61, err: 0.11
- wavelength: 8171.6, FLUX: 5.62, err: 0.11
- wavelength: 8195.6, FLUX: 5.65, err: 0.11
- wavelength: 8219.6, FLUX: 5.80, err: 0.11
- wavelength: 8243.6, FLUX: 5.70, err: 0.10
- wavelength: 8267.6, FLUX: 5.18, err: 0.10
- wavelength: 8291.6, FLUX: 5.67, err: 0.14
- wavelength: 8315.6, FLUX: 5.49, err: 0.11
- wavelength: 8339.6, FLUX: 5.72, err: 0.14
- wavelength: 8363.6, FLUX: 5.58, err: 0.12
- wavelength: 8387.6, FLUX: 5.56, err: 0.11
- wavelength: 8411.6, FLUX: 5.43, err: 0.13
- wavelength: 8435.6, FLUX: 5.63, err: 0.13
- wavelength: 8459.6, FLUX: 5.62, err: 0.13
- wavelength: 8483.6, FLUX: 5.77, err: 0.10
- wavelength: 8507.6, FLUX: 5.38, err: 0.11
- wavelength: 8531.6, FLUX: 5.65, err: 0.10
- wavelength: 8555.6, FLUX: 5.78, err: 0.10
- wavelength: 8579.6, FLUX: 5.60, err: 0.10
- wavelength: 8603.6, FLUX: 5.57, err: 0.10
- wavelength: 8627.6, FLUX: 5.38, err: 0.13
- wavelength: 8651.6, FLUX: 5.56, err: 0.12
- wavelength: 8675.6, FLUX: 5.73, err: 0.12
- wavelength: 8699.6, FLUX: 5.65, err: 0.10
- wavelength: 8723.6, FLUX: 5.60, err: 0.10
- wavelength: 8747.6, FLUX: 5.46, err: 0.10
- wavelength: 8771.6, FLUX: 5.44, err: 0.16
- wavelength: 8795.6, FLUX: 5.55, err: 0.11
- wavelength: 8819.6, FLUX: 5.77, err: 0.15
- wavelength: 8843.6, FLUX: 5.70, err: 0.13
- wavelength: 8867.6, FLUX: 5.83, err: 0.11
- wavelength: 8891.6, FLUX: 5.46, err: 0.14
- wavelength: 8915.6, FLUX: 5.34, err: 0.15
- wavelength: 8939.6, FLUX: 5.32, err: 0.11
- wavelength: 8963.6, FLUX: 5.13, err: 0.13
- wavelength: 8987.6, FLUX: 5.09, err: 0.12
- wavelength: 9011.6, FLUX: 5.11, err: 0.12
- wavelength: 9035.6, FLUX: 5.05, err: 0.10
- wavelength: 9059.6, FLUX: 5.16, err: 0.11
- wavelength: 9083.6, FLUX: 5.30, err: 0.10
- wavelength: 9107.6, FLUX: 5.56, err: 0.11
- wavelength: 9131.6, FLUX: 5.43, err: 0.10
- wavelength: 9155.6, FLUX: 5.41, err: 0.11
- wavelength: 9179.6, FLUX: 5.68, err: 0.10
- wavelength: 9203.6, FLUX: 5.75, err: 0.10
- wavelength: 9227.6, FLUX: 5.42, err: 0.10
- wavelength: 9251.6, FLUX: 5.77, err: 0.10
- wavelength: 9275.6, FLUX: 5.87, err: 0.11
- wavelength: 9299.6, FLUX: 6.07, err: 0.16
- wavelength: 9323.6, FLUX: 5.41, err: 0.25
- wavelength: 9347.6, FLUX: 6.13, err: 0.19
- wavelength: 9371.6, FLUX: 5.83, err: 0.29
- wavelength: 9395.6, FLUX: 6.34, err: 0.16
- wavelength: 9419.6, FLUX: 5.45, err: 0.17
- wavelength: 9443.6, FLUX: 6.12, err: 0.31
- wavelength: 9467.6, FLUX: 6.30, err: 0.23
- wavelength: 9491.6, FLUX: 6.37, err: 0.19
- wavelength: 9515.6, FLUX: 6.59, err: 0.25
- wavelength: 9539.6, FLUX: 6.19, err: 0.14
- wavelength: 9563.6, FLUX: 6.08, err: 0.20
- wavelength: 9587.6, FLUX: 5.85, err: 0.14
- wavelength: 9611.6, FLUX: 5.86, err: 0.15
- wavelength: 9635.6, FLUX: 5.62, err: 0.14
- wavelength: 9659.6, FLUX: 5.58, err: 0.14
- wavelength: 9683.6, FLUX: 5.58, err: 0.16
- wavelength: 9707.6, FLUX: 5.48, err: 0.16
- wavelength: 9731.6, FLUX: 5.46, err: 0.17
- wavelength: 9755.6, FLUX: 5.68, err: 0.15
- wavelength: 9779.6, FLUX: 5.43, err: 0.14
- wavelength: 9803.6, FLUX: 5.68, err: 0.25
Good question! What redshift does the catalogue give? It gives 0.26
